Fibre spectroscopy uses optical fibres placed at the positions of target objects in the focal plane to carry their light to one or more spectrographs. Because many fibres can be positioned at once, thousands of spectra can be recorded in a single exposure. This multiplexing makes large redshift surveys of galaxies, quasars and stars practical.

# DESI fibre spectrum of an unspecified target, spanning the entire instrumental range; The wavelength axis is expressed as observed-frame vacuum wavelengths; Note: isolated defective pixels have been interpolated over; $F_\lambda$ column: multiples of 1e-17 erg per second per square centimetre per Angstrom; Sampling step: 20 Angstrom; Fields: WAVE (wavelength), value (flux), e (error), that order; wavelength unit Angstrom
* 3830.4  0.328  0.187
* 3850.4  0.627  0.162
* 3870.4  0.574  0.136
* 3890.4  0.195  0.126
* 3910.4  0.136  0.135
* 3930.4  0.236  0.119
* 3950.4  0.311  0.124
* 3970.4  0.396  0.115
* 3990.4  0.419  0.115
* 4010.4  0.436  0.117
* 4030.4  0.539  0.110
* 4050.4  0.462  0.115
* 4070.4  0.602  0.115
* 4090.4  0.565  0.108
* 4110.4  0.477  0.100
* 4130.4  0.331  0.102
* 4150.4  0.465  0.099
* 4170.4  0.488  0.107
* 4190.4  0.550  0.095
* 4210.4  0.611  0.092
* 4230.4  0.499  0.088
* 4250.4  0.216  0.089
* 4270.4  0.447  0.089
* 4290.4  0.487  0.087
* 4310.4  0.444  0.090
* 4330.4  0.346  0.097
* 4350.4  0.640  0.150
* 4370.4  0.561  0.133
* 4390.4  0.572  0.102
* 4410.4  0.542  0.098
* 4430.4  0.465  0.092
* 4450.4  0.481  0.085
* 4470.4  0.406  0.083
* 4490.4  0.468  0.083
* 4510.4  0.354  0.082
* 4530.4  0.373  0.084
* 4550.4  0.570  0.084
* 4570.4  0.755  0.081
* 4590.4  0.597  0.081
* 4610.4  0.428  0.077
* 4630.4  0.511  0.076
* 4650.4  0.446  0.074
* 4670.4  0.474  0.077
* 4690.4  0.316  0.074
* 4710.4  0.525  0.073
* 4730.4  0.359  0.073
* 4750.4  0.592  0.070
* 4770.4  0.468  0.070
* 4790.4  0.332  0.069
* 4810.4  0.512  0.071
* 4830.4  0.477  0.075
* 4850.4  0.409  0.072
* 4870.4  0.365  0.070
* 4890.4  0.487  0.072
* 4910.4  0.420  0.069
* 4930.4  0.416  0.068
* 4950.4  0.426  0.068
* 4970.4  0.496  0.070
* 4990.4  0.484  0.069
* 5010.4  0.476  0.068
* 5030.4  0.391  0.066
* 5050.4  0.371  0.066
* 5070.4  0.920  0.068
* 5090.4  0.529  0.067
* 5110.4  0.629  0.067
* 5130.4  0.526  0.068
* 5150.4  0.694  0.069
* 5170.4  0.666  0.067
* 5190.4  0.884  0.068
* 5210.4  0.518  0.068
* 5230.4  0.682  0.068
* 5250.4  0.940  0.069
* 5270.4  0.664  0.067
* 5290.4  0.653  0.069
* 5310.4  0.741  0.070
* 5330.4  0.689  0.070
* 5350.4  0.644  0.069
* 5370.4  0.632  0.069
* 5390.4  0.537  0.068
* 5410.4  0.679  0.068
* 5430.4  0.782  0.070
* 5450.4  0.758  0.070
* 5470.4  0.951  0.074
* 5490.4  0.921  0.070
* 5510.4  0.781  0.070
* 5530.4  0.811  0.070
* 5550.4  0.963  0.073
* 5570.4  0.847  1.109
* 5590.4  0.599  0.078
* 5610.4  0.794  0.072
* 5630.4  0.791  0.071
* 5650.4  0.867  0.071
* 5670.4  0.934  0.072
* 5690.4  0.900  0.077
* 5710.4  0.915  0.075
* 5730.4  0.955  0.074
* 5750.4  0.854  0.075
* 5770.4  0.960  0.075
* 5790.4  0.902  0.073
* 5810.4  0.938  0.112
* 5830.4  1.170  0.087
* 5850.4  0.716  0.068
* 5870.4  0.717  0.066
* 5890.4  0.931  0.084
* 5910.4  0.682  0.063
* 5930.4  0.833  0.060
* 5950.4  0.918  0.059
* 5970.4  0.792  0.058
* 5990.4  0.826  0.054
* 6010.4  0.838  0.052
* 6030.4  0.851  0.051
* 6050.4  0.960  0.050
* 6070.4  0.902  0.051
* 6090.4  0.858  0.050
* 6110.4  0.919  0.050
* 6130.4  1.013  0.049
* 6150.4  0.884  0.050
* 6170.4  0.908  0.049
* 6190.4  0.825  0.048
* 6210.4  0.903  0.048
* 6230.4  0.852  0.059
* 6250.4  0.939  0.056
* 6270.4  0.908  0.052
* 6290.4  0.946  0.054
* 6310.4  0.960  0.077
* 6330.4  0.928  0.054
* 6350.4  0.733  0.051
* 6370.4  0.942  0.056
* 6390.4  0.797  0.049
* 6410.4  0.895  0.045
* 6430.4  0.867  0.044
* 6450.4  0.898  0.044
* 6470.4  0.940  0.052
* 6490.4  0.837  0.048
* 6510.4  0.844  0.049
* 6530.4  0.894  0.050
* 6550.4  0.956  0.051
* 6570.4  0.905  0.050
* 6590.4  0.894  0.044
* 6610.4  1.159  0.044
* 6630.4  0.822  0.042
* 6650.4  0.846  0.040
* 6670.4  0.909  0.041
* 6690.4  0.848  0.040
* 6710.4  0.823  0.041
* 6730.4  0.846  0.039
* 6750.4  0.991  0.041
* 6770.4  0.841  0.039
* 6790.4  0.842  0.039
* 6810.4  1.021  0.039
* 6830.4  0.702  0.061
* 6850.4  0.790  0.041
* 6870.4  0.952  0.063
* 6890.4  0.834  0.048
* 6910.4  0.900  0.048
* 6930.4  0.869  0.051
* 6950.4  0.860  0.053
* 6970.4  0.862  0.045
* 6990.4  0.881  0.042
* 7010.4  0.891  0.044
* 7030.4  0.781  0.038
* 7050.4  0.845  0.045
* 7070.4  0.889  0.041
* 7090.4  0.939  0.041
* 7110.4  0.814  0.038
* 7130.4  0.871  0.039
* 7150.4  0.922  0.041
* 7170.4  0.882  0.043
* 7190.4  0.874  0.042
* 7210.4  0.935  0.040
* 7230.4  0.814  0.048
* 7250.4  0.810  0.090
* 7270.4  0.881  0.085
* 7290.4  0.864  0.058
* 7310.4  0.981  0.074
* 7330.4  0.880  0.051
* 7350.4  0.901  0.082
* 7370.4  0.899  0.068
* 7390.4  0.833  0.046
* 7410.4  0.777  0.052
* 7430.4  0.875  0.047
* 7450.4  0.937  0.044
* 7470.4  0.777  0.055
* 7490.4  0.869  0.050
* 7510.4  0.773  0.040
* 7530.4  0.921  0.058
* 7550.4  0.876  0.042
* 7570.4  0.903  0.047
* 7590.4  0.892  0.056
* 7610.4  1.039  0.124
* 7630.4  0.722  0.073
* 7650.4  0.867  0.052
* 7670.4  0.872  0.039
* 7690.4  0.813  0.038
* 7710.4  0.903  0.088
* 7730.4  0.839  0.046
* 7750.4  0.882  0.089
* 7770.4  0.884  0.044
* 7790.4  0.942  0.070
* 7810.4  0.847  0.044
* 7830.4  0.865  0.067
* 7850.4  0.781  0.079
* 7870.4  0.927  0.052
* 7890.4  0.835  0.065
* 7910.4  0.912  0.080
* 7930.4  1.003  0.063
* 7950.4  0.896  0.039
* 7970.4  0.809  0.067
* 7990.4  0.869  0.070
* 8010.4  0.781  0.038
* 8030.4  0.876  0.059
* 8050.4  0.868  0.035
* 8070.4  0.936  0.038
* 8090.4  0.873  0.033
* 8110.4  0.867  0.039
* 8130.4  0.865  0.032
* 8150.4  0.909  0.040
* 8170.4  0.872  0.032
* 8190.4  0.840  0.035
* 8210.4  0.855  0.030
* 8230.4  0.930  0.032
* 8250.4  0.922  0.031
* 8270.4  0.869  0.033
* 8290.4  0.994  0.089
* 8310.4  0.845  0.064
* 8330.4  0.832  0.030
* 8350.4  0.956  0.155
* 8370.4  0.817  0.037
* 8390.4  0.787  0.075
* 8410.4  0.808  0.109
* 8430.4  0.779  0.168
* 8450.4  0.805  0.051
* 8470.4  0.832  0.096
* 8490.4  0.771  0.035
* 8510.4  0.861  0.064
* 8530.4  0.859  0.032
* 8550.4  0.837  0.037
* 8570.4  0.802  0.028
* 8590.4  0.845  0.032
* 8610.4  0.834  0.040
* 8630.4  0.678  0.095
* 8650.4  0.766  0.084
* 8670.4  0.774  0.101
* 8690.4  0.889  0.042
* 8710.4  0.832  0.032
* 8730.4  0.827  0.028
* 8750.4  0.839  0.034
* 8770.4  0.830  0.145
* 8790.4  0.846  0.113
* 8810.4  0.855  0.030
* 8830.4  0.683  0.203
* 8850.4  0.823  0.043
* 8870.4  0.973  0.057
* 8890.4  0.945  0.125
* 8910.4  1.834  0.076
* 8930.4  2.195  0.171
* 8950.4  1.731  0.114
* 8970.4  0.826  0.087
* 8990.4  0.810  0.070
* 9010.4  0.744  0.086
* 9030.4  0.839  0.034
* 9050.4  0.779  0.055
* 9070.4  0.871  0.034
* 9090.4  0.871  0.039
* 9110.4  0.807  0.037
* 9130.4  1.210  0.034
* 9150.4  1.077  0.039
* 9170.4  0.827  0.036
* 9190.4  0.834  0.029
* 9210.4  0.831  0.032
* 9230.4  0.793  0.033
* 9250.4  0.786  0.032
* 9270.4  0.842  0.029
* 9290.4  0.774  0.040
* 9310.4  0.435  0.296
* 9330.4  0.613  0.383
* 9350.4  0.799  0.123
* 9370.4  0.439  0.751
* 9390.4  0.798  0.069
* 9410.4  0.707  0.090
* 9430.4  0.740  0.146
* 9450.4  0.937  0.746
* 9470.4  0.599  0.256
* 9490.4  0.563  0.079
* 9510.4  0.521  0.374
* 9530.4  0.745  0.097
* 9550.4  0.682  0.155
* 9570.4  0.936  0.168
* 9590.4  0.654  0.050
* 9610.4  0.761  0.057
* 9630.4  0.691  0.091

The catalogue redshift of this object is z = 0.36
